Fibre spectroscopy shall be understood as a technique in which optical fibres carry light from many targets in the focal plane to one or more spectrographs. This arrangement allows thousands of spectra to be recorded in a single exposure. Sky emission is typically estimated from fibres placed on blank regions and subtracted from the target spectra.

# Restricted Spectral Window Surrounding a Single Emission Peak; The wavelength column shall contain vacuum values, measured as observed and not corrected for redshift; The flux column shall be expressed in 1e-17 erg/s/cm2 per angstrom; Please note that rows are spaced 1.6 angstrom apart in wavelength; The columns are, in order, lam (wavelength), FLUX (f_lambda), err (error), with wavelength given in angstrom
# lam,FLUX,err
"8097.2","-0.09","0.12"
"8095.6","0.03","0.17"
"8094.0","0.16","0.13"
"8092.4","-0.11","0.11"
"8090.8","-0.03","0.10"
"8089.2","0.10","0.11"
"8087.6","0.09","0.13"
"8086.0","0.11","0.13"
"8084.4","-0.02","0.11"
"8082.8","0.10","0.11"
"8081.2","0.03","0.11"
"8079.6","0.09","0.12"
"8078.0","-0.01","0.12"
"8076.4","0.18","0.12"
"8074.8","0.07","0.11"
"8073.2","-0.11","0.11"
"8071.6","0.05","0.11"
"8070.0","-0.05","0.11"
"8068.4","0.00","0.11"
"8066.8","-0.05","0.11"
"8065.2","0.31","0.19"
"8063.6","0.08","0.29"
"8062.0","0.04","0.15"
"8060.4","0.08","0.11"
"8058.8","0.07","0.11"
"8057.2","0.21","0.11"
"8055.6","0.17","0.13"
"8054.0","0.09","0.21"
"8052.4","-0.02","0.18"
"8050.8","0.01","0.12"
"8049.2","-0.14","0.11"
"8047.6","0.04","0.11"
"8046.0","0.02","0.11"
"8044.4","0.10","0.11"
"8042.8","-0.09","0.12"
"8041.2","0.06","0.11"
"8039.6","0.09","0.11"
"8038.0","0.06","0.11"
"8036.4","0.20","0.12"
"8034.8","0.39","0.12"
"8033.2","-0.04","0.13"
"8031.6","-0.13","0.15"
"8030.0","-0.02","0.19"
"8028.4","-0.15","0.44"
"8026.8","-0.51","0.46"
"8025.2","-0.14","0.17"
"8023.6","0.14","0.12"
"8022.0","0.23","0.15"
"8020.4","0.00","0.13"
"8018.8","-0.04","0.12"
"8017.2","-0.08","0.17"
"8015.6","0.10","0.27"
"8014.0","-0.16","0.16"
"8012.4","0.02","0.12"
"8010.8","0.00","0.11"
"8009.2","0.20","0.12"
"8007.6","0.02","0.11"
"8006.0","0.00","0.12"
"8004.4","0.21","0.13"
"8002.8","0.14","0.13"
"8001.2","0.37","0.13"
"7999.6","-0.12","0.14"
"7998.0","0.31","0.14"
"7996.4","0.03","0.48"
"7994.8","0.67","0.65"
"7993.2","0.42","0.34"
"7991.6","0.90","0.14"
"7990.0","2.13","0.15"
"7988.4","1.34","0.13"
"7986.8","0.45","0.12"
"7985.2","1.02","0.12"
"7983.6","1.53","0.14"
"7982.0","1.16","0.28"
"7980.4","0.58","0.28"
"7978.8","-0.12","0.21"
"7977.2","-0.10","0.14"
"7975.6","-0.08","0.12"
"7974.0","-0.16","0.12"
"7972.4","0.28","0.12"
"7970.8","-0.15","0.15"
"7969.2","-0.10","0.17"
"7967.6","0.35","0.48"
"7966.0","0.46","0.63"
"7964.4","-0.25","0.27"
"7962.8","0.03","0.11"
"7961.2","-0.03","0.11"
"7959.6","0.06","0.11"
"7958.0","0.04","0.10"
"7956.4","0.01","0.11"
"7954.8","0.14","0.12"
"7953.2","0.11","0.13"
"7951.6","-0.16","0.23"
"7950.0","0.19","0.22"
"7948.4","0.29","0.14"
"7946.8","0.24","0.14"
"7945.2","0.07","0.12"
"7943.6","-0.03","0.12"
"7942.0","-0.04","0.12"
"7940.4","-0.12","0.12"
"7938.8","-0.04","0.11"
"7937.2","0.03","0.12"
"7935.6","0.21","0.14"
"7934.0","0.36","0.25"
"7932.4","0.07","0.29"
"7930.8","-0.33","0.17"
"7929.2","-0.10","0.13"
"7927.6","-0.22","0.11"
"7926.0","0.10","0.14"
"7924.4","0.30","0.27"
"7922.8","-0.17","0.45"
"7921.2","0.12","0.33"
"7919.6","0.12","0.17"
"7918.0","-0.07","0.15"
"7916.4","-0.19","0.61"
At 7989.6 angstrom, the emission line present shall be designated [O II]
